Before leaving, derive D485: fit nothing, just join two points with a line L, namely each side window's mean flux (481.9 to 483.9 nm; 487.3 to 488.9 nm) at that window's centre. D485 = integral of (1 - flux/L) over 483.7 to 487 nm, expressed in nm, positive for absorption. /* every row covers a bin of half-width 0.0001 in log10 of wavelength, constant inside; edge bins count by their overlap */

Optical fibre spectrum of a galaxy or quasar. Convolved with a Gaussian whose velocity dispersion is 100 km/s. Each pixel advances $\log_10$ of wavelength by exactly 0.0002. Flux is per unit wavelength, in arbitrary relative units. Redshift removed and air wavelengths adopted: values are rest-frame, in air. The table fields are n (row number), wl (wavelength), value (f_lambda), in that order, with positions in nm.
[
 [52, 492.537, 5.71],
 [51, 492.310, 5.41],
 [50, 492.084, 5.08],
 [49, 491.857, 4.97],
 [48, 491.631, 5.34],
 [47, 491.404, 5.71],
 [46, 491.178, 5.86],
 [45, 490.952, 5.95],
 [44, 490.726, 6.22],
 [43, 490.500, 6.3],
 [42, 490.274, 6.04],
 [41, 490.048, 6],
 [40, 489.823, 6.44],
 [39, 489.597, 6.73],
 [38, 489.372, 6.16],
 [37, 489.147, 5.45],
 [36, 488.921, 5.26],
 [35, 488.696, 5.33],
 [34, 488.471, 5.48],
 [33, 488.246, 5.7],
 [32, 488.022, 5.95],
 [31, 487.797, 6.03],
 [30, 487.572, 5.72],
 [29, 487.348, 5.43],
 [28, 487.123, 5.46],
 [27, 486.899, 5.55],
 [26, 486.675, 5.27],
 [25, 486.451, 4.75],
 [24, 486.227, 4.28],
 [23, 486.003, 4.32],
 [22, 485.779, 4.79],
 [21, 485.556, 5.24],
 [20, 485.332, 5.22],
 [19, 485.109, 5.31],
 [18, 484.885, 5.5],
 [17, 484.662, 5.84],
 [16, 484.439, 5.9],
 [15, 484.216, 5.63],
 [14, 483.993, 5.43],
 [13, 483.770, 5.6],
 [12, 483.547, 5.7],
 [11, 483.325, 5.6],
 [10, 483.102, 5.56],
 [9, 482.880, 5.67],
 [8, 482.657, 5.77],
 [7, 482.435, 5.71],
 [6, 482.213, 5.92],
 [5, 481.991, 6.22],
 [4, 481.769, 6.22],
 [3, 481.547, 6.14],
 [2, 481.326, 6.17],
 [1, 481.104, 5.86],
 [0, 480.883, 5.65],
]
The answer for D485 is 0.27 nm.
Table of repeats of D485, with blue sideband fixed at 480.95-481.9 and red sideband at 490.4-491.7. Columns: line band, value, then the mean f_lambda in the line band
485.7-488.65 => 0.338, 5.29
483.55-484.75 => 0.071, 5.68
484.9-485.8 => 0.120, 5.21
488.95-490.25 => -0.034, 6.09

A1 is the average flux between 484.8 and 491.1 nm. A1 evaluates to 5.57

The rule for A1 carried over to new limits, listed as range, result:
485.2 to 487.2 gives 4.98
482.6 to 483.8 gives 5.65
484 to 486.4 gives 5.2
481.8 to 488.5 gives 5.49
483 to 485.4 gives 5.58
